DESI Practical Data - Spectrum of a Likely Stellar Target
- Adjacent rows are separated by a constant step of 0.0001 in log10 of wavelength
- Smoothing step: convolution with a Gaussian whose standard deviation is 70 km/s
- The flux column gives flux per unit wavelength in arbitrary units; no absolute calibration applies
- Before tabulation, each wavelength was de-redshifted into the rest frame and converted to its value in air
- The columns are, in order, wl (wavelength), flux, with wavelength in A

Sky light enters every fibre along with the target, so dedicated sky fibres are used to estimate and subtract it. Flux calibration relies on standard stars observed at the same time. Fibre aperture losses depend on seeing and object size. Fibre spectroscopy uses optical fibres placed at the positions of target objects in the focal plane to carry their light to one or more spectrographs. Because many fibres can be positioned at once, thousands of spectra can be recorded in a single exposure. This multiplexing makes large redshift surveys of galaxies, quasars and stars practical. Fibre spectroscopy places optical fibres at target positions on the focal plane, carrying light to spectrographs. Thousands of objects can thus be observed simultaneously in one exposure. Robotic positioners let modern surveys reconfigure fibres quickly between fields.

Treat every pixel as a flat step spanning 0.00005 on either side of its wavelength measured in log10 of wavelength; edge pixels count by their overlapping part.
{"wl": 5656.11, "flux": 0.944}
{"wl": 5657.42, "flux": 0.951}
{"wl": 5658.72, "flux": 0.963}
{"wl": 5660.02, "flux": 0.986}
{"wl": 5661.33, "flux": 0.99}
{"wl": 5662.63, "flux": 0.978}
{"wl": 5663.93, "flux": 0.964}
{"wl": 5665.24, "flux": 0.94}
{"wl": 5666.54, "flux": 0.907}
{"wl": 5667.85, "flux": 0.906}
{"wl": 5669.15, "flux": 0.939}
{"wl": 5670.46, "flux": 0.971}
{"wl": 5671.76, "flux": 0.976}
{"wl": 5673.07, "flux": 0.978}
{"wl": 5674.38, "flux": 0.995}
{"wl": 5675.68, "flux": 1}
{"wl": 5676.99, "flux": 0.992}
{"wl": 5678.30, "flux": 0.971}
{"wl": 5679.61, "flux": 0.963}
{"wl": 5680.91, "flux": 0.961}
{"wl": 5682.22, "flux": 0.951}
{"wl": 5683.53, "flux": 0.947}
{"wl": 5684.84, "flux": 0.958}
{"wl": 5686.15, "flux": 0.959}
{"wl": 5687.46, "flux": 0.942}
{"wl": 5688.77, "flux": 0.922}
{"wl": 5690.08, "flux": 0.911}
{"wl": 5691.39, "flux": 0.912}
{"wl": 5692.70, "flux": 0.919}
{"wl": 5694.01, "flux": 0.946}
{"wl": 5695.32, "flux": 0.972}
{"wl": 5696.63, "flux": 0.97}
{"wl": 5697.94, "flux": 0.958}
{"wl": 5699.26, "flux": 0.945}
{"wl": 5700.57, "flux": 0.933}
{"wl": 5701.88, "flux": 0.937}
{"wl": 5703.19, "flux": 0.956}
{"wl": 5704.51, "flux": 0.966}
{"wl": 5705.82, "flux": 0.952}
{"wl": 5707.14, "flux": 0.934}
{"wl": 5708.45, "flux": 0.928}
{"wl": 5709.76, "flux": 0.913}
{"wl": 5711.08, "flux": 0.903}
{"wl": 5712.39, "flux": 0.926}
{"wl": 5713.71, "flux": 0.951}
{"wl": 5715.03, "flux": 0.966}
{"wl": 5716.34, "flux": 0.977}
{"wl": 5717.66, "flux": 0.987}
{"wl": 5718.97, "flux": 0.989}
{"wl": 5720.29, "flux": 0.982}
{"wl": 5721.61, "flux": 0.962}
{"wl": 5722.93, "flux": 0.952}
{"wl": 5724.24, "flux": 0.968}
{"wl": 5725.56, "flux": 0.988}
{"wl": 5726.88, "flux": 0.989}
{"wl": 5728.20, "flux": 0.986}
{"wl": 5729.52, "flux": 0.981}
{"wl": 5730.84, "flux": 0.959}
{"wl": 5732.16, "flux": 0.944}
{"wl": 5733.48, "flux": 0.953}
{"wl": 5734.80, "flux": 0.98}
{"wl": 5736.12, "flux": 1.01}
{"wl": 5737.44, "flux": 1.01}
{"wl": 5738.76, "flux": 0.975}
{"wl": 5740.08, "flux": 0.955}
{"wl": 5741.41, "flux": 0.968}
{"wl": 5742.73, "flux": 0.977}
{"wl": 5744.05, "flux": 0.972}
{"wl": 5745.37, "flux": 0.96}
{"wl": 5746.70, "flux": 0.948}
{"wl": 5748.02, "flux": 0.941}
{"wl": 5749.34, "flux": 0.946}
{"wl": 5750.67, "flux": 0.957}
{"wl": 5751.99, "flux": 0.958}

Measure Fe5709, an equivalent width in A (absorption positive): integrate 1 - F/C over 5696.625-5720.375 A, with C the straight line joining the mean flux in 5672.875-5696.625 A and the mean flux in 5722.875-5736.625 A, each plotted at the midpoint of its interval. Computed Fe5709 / 0.4 A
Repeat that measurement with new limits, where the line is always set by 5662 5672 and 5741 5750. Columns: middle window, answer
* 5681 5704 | 0.2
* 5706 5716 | 0.2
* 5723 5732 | -0.2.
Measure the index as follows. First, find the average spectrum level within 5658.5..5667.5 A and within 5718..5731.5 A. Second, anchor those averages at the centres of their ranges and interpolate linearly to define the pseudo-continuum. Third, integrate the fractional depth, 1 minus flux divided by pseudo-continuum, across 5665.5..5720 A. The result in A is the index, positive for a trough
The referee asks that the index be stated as 0.9 A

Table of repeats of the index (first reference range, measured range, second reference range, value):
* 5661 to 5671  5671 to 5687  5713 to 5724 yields -0.3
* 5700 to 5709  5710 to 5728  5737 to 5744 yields -0.1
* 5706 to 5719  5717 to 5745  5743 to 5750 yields -0.7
